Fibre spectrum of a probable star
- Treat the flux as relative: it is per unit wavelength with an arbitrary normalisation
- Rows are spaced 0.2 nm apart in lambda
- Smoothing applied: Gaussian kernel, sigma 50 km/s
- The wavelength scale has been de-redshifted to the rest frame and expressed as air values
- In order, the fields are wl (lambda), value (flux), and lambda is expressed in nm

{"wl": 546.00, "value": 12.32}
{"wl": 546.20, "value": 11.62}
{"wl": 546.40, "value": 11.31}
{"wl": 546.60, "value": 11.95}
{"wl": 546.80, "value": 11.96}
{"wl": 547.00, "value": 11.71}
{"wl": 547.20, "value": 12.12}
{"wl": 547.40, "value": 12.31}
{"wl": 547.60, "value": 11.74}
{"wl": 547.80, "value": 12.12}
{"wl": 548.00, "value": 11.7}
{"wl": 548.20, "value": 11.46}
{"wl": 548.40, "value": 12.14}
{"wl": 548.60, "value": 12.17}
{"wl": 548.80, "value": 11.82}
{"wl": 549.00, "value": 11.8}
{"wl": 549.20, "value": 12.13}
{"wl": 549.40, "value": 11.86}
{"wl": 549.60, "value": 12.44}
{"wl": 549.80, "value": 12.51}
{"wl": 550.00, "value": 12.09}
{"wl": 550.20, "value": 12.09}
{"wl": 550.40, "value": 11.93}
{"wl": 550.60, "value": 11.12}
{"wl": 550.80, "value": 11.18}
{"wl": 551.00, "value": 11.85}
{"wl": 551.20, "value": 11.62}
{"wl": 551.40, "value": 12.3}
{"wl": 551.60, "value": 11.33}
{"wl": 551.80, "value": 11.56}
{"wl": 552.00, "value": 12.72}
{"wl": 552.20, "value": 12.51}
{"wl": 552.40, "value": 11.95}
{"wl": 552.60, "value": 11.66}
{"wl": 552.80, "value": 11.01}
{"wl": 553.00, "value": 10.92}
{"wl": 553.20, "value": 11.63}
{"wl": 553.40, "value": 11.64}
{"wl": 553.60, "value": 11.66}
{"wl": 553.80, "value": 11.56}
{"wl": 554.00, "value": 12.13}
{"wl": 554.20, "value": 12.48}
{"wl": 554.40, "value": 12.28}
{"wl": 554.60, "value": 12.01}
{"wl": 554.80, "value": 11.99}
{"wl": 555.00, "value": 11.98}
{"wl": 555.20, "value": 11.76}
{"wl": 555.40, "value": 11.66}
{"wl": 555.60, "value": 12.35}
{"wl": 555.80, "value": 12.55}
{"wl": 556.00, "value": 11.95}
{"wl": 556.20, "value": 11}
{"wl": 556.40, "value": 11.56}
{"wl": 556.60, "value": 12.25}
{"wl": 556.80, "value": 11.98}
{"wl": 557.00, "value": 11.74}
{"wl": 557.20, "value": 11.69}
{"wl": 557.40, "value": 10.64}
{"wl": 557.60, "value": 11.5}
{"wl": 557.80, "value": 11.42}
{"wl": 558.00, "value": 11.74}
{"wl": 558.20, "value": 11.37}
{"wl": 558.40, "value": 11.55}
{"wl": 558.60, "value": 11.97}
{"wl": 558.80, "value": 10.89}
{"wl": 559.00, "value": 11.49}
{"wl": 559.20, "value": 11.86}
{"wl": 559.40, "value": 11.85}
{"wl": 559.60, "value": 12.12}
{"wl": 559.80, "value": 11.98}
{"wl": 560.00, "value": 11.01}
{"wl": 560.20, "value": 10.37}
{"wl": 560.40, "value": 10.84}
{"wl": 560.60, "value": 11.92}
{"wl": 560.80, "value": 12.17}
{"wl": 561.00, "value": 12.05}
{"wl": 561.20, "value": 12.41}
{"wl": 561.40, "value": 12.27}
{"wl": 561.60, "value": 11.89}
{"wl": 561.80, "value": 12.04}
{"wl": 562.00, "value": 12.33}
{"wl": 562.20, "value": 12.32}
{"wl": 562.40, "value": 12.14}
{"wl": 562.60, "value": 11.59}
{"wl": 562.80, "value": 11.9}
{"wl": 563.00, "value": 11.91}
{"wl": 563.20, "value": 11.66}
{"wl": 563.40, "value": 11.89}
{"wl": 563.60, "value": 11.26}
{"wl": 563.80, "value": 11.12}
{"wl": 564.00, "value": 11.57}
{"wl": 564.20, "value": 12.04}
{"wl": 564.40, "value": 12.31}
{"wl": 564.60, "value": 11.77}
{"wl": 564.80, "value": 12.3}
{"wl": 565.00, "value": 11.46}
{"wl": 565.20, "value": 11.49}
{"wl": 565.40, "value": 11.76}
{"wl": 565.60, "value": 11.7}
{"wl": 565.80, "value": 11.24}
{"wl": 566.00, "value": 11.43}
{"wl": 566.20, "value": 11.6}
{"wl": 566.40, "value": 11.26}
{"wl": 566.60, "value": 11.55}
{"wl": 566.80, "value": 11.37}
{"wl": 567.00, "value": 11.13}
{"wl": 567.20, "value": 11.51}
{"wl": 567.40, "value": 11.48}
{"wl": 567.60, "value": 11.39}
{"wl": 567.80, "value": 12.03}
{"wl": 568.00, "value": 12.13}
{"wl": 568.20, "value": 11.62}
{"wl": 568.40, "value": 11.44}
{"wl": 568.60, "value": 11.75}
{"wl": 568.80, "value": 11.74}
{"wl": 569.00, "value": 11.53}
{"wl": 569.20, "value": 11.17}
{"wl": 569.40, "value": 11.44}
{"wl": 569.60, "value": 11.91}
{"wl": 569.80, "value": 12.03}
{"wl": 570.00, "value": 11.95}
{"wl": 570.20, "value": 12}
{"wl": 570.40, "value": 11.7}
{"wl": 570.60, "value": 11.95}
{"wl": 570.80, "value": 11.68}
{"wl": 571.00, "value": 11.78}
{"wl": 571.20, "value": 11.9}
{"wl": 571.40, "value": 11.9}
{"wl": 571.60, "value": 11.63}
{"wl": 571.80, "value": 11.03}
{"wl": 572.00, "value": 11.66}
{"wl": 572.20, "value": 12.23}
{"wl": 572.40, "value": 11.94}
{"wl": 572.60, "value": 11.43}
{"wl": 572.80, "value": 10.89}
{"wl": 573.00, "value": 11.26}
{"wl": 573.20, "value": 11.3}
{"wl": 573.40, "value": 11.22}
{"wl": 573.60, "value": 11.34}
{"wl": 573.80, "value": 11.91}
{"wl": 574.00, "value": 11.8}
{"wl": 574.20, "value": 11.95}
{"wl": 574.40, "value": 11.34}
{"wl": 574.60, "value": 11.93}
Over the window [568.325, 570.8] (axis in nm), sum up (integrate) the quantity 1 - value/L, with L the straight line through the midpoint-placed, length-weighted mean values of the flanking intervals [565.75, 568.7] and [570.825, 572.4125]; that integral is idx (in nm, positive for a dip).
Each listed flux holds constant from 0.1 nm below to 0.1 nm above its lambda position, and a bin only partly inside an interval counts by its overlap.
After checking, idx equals -0.02 nm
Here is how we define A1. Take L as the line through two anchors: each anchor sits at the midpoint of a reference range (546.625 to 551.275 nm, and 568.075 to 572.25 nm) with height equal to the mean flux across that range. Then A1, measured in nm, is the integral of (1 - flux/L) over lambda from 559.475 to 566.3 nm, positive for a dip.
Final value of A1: 0.01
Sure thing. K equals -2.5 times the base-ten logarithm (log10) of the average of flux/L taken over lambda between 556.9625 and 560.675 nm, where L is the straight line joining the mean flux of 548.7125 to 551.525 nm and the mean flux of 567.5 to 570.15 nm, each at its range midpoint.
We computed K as 0.03 mag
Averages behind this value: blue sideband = 11.9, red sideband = 11.7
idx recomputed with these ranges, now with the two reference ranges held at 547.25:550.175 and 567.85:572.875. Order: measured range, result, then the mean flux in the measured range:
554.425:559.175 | 0.08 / 11.7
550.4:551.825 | 0.05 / 11.6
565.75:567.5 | 0.05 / 11.4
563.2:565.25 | 0.01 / 11.7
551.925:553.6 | 0.03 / 11.7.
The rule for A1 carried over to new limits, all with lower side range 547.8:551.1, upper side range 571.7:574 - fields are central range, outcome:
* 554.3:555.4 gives -0.016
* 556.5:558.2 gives 0.022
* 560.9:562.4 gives -0.064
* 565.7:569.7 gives 0.015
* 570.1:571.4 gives -0.036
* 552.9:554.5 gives 0.005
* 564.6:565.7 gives -0.011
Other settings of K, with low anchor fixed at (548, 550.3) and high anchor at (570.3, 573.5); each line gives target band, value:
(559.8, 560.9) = 0.05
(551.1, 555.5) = 0.01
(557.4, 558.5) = 0.04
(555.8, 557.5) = 0.02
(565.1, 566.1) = 0.02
